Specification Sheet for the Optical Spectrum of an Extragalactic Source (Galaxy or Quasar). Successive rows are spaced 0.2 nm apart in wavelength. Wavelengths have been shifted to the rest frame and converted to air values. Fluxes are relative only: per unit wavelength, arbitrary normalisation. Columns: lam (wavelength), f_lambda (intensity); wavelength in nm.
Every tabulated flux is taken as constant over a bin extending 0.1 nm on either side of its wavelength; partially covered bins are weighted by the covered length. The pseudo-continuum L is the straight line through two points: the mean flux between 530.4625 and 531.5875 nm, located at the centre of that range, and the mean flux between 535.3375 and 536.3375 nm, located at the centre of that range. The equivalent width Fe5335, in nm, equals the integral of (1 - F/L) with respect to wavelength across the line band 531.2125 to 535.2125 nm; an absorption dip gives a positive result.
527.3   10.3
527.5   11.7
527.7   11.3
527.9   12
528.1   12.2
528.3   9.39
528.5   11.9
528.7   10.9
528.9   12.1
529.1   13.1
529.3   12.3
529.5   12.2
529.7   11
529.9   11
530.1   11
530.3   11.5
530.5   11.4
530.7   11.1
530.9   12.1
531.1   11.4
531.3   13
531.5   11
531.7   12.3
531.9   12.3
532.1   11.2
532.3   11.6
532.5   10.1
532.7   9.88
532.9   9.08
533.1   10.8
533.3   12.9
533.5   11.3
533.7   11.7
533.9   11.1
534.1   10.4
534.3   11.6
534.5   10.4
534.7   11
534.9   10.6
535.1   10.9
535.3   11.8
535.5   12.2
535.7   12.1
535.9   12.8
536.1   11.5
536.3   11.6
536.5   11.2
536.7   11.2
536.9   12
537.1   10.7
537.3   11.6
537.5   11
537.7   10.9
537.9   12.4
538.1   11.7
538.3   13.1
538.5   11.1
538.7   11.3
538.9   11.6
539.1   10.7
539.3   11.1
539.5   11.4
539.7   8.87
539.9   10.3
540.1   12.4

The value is 0.24 nm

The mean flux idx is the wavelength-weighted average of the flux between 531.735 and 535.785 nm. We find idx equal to 11.2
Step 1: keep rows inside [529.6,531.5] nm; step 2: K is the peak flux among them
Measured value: 13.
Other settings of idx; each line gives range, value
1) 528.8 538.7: 11.5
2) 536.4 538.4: 11.6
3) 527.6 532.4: 11.6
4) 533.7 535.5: 11.1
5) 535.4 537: 11.8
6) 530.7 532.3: 11.8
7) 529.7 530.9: 11.3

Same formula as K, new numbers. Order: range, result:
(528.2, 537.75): 13.1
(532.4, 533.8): 12.9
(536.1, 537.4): 12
